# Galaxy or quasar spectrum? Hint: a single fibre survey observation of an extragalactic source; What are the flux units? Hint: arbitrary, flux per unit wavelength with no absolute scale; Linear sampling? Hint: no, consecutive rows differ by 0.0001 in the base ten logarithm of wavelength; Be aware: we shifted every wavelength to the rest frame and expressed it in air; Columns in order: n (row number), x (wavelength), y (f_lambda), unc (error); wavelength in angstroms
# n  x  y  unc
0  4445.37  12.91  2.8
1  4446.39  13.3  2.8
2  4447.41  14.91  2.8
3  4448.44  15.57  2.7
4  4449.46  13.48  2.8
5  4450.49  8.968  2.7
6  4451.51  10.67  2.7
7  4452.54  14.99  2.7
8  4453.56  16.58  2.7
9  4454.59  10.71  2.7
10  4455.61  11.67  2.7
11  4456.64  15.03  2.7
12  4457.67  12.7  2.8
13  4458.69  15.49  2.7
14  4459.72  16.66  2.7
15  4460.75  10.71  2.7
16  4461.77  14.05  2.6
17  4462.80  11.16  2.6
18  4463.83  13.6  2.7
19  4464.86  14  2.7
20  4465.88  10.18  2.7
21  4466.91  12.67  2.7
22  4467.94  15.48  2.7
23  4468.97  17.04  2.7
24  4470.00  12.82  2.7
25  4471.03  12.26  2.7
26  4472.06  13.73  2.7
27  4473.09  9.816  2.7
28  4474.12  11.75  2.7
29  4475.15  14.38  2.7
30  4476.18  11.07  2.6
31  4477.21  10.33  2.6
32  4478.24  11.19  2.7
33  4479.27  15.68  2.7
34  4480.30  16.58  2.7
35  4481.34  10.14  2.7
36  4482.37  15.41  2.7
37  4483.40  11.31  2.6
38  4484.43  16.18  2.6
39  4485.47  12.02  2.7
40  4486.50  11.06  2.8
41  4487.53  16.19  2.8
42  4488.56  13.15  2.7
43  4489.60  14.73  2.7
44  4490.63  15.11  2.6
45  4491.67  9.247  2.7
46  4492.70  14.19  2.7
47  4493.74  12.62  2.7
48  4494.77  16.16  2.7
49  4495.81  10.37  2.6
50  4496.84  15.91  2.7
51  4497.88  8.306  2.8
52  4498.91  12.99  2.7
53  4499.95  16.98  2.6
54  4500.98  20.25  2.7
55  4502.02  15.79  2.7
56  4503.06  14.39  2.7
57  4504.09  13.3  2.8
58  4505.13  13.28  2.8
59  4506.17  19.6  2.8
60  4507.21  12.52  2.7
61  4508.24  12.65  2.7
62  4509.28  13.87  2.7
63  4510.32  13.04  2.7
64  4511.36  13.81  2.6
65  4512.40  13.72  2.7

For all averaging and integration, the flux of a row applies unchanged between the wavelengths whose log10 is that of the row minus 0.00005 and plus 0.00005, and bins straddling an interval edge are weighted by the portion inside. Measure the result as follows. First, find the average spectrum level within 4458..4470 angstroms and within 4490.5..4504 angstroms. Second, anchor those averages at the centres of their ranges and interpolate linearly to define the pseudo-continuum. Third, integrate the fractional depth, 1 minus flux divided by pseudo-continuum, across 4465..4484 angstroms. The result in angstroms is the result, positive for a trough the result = 1.2 angstroms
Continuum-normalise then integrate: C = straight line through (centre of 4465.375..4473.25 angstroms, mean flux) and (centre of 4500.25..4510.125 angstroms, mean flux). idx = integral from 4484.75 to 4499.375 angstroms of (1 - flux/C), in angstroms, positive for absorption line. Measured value 1.3 angstroms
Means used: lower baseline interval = 13.1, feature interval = 13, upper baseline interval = 15.1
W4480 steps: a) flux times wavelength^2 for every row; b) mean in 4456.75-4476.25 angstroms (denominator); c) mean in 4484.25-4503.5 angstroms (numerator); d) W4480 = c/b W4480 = 1.1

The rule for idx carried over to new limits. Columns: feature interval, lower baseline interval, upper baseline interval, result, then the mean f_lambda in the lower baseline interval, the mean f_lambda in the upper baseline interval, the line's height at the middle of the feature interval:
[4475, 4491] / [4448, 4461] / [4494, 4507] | 0.9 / 13.4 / 14.7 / 14.2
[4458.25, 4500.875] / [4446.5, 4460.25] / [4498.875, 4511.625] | 2.9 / 13.6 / 14.9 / 14.3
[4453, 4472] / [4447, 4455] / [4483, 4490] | -0.2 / 13.2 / 13.5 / 13.3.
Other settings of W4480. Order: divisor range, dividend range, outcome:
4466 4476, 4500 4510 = 1.17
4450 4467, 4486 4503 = 1.10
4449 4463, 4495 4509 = 1.12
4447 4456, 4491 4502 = 1.08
